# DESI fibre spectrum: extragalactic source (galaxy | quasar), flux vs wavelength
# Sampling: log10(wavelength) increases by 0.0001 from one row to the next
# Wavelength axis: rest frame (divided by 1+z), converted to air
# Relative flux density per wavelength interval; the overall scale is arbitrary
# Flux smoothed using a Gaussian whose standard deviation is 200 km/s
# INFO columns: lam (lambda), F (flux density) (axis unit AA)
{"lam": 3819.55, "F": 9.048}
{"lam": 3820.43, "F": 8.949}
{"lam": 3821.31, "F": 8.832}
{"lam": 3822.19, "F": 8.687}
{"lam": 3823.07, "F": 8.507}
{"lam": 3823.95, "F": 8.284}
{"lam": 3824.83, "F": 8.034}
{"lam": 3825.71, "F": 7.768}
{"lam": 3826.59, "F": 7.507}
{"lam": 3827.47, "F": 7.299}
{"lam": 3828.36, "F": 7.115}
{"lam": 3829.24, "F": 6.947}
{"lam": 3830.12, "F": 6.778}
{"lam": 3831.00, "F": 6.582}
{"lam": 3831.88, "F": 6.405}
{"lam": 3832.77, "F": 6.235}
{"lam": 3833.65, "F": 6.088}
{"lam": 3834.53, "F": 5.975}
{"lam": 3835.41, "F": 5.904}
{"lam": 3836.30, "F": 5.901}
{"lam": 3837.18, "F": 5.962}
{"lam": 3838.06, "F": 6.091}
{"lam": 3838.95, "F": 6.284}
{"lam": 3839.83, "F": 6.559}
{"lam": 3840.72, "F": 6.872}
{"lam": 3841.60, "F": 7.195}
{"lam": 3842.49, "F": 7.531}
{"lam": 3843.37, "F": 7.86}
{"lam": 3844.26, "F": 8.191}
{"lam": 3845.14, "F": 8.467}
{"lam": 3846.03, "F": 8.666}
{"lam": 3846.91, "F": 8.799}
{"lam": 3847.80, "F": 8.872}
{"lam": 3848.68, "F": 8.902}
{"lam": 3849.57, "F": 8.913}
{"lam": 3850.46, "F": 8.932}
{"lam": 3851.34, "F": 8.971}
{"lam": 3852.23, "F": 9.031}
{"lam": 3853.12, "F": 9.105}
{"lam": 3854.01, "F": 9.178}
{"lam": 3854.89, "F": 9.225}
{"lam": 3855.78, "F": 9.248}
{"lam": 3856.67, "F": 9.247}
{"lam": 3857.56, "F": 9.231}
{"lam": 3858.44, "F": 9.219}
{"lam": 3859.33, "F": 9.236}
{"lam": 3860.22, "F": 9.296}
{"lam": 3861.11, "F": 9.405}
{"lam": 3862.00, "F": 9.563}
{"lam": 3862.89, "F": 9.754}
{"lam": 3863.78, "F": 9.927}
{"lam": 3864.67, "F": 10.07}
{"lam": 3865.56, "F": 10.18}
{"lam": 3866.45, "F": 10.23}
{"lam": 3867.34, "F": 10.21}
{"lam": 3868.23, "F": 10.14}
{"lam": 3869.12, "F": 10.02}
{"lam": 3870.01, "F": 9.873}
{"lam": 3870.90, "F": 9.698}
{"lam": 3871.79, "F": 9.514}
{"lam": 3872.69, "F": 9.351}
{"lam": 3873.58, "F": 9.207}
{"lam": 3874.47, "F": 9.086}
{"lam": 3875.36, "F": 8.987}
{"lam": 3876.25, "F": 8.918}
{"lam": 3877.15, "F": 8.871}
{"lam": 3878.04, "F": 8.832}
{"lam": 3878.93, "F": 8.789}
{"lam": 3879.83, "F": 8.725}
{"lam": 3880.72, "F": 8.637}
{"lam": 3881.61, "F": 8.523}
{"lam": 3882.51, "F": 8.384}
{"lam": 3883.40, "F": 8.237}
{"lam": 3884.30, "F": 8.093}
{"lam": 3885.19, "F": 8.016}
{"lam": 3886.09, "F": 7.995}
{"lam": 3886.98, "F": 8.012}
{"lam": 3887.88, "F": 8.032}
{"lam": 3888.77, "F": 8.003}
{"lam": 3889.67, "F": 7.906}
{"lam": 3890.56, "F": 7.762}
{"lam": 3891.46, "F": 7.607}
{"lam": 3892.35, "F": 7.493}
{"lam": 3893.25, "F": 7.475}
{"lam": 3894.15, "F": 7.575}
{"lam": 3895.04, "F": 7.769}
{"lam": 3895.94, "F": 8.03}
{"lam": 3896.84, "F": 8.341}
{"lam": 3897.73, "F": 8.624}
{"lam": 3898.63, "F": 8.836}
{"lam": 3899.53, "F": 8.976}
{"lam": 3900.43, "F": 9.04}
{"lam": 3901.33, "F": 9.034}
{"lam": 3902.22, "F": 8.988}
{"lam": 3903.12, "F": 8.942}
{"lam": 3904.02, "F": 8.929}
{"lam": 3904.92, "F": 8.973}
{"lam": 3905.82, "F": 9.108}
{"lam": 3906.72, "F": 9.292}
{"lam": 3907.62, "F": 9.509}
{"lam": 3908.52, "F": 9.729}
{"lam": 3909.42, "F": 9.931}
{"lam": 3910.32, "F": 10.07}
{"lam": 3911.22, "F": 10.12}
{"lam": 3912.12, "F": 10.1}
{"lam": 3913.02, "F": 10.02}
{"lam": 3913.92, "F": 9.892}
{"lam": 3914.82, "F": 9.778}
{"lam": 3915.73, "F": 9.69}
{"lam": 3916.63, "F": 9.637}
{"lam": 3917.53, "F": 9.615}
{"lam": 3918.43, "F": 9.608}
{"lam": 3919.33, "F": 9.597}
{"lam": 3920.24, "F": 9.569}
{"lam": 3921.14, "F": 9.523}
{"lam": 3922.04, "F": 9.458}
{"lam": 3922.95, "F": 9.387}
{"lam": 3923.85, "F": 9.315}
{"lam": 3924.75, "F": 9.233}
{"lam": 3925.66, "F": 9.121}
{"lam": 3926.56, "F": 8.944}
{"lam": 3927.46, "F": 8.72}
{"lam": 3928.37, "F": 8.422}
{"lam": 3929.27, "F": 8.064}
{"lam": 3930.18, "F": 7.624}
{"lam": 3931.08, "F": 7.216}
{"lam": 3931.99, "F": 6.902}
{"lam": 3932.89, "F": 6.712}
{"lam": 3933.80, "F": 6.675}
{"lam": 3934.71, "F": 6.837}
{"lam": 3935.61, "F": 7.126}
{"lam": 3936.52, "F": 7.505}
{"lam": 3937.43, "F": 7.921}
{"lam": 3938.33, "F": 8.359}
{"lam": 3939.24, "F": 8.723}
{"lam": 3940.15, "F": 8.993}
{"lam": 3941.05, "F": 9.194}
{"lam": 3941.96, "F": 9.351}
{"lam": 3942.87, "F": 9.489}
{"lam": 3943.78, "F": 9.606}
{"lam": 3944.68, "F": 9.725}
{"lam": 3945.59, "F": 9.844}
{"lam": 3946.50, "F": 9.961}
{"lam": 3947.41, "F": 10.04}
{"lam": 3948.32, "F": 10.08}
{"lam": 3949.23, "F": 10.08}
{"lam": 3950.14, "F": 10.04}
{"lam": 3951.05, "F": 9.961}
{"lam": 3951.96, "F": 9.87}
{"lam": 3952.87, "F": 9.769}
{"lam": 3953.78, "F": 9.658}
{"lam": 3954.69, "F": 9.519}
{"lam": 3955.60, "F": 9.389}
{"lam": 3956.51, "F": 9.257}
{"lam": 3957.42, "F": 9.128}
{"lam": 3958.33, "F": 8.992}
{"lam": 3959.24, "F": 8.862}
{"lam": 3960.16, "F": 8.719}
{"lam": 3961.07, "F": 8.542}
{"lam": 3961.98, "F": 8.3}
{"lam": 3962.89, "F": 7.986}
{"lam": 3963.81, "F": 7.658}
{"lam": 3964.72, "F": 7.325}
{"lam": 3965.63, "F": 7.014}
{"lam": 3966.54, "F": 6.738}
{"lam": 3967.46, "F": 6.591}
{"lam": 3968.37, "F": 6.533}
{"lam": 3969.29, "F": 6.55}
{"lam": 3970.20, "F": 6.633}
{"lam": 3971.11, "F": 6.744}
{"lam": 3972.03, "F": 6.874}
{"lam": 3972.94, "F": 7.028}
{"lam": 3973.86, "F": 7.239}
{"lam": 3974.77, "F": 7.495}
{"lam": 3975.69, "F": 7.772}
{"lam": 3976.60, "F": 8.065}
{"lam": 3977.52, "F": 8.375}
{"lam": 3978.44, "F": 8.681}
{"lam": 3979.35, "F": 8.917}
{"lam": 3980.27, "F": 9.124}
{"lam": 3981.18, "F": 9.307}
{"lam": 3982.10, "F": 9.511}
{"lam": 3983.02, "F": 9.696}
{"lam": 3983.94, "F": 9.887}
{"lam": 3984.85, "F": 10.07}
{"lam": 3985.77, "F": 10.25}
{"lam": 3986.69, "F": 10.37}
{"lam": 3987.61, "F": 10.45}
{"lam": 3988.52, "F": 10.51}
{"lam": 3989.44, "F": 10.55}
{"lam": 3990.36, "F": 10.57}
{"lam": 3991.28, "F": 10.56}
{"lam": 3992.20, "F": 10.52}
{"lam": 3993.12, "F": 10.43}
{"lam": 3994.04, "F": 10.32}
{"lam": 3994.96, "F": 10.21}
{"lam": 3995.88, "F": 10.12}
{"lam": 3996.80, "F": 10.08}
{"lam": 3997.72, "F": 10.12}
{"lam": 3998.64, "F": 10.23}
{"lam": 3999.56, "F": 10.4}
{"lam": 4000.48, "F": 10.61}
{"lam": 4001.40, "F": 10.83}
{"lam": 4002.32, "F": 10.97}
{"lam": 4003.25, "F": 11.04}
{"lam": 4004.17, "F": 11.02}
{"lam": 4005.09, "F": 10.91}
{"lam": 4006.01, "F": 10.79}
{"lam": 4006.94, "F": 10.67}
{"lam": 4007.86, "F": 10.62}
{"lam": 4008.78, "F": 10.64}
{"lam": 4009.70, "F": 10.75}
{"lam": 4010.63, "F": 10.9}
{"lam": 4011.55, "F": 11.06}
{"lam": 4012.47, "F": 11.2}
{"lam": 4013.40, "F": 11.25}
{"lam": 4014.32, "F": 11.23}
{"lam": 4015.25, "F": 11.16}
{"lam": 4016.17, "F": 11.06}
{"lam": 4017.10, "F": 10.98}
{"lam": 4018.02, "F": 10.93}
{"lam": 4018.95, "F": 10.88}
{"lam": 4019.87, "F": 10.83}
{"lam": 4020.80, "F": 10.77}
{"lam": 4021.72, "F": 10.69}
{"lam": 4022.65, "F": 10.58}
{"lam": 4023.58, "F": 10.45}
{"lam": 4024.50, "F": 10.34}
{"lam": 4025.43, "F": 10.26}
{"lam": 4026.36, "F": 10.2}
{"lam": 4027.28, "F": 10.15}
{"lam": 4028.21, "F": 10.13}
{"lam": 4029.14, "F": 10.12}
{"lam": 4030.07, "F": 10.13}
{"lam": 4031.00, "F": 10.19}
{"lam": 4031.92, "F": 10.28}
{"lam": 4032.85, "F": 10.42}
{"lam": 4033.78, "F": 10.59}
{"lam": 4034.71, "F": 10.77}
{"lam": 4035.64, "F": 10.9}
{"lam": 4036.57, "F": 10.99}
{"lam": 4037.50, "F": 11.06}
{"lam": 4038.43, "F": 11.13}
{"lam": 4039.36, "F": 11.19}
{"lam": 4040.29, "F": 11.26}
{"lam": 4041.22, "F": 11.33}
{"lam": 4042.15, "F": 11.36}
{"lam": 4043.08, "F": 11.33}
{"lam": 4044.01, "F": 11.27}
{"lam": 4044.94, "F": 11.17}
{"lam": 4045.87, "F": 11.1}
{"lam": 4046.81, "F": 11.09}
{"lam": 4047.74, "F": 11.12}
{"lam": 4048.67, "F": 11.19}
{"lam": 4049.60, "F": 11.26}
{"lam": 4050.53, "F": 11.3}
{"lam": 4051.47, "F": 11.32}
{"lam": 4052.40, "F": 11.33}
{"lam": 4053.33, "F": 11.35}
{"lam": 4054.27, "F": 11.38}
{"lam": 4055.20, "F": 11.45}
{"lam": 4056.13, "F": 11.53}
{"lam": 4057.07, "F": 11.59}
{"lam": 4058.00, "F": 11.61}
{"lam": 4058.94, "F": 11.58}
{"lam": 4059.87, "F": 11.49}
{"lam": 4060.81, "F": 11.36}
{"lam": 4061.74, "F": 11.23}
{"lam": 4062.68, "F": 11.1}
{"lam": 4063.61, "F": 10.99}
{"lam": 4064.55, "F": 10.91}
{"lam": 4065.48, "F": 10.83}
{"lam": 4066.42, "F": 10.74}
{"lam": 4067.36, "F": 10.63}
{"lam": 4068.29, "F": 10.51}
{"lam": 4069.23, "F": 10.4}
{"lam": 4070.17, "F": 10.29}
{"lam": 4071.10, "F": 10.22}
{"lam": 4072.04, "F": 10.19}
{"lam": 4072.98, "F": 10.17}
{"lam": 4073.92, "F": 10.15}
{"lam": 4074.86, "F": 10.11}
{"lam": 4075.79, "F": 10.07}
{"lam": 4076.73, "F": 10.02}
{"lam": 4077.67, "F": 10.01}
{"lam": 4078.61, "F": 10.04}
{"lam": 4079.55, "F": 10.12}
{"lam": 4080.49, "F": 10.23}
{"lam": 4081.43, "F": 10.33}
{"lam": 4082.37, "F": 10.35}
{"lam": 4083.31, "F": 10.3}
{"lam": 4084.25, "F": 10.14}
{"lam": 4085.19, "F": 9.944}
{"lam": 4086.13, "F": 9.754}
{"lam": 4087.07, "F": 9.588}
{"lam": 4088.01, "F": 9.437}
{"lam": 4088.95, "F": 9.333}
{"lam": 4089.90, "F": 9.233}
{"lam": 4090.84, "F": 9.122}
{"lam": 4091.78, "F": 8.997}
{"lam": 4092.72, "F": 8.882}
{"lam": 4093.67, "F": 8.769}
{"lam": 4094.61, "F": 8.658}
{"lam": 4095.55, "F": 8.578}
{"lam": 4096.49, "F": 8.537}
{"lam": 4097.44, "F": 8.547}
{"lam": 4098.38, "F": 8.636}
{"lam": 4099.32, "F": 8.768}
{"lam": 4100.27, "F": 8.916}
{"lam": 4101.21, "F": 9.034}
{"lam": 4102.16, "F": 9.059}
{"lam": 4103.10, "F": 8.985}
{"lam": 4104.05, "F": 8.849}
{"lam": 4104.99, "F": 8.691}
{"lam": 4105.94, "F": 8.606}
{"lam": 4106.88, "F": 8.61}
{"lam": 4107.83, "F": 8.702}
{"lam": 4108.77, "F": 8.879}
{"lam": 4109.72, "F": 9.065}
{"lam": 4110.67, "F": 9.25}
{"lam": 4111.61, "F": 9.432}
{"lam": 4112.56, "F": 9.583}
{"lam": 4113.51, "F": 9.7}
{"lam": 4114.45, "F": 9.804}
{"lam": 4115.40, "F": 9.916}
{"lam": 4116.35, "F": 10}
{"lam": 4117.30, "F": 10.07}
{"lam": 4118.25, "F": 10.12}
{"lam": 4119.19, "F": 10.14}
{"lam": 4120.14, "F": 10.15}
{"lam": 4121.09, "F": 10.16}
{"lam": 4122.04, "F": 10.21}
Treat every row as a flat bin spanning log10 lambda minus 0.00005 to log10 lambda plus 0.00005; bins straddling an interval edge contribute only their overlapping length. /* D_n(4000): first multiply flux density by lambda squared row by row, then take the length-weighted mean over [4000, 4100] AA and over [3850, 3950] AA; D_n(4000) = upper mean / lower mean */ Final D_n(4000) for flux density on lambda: 1.3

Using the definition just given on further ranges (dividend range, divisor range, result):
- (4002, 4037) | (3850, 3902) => 1.30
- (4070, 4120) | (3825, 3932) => 1.23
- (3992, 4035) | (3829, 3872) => 1.37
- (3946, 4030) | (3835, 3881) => 1.18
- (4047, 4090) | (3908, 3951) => 1.26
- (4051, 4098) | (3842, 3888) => 1.26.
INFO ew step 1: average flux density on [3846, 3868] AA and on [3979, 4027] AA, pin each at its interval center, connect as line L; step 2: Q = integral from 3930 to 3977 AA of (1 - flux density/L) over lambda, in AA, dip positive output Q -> 8.34 AA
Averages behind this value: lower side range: 9.36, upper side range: 10.5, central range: 8.32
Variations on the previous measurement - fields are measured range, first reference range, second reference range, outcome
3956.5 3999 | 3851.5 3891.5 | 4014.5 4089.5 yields 5.12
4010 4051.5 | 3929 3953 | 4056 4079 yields -3.02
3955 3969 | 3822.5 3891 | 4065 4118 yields 1.31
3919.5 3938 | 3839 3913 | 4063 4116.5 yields 1.64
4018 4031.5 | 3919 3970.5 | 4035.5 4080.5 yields -0.25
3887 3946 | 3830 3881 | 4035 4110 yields 1.56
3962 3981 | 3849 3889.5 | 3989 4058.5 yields 5.07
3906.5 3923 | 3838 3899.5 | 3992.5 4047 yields -0.74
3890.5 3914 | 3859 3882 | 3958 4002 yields 0.97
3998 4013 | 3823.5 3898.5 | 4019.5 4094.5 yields -1.22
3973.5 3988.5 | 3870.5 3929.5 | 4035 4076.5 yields 1.31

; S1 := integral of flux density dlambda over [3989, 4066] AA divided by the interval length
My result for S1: 10.9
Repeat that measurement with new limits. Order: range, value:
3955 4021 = 9.53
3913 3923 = 9.64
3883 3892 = 7.96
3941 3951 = 9.79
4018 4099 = 10.5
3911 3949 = 8.94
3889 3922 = 9.03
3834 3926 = 8.79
